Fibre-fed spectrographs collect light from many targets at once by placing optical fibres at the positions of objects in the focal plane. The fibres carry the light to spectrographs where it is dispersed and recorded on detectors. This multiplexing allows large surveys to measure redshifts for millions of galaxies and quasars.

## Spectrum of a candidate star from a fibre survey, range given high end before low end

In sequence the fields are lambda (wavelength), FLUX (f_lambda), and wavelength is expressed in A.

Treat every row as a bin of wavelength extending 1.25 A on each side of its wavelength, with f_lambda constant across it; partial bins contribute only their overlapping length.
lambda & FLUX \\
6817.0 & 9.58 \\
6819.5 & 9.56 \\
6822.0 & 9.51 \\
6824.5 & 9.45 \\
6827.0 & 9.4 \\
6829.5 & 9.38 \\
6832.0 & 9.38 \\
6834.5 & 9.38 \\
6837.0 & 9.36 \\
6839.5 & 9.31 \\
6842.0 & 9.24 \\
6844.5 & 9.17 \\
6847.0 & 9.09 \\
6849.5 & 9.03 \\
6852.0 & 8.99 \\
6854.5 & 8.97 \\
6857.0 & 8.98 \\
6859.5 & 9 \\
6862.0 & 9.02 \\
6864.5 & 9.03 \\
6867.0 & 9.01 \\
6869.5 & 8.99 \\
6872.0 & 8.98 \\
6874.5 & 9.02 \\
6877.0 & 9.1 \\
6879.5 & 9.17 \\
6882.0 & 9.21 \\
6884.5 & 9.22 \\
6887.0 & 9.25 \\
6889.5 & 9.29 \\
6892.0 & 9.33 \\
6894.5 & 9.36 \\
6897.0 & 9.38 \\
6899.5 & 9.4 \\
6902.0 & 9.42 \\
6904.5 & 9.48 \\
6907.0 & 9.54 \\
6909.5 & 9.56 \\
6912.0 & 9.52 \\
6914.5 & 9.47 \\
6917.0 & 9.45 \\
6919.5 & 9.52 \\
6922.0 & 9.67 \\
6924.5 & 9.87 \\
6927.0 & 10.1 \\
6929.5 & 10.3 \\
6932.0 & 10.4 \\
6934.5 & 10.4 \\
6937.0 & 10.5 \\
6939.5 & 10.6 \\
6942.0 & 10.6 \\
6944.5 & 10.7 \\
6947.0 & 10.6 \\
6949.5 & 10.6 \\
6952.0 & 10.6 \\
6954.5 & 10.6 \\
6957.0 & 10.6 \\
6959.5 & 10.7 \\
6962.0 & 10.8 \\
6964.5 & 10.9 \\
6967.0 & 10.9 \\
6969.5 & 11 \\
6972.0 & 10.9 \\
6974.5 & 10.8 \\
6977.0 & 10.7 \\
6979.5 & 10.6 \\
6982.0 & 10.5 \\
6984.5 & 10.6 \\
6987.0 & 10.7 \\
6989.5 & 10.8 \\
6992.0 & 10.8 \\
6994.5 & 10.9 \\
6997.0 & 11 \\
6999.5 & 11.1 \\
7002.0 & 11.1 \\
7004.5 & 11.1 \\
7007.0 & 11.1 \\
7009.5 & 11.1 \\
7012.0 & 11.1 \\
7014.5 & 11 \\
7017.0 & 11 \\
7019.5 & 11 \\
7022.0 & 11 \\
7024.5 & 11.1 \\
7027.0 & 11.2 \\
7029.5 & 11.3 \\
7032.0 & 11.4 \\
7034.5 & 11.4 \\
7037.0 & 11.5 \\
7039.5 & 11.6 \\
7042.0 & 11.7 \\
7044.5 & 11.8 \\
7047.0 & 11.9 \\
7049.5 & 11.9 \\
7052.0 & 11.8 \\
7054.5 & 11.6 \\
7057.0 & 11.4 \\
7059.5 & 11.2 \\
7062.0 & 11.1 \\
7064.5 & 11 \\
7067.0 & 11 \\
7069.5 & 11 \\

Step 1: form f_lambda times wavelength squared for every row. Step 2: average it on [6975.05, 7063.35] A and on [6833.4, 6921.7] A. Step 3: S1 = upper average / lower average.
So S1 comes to 1.26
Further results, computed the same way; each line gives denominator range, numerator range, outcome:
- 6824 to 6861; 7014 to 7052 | 1.31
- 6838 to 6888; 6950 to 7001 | 1.22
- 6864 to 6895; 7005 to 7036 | 1.27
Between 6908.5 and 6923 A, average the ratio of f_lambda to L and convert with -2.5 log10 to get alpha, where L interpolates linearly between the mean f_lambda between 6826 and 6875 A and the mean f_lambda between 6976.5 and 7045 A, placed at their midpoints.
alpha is 0.04 mag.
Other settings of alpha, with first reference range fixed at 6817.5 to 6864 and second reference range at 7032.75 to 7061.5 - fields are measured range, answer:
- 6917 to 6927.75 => 0.05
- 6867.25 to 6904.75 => 0.06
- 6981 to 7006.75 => 0.01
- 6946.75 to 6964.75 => -0.01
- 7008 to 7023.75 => 0.02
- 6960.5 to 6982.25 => -0.01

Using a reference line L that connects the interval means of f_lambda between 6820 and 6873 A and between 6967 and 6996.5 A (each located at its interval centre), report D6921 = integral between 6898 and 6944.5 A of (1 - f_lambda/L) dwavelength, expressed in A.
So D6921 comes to 0.8 A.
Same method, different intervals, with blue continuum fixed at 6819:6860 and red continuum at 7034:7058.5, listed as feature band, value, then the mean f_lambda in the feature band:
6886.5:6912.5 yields 1.4 A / 9.41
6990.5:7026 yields 0.6 A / 11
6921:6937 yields 0.2 A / 10.2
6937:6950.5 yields -0.2 A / 10.6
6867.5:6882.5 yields 0.9 A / 9.07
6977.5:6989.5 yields 0.3 A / 10.6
